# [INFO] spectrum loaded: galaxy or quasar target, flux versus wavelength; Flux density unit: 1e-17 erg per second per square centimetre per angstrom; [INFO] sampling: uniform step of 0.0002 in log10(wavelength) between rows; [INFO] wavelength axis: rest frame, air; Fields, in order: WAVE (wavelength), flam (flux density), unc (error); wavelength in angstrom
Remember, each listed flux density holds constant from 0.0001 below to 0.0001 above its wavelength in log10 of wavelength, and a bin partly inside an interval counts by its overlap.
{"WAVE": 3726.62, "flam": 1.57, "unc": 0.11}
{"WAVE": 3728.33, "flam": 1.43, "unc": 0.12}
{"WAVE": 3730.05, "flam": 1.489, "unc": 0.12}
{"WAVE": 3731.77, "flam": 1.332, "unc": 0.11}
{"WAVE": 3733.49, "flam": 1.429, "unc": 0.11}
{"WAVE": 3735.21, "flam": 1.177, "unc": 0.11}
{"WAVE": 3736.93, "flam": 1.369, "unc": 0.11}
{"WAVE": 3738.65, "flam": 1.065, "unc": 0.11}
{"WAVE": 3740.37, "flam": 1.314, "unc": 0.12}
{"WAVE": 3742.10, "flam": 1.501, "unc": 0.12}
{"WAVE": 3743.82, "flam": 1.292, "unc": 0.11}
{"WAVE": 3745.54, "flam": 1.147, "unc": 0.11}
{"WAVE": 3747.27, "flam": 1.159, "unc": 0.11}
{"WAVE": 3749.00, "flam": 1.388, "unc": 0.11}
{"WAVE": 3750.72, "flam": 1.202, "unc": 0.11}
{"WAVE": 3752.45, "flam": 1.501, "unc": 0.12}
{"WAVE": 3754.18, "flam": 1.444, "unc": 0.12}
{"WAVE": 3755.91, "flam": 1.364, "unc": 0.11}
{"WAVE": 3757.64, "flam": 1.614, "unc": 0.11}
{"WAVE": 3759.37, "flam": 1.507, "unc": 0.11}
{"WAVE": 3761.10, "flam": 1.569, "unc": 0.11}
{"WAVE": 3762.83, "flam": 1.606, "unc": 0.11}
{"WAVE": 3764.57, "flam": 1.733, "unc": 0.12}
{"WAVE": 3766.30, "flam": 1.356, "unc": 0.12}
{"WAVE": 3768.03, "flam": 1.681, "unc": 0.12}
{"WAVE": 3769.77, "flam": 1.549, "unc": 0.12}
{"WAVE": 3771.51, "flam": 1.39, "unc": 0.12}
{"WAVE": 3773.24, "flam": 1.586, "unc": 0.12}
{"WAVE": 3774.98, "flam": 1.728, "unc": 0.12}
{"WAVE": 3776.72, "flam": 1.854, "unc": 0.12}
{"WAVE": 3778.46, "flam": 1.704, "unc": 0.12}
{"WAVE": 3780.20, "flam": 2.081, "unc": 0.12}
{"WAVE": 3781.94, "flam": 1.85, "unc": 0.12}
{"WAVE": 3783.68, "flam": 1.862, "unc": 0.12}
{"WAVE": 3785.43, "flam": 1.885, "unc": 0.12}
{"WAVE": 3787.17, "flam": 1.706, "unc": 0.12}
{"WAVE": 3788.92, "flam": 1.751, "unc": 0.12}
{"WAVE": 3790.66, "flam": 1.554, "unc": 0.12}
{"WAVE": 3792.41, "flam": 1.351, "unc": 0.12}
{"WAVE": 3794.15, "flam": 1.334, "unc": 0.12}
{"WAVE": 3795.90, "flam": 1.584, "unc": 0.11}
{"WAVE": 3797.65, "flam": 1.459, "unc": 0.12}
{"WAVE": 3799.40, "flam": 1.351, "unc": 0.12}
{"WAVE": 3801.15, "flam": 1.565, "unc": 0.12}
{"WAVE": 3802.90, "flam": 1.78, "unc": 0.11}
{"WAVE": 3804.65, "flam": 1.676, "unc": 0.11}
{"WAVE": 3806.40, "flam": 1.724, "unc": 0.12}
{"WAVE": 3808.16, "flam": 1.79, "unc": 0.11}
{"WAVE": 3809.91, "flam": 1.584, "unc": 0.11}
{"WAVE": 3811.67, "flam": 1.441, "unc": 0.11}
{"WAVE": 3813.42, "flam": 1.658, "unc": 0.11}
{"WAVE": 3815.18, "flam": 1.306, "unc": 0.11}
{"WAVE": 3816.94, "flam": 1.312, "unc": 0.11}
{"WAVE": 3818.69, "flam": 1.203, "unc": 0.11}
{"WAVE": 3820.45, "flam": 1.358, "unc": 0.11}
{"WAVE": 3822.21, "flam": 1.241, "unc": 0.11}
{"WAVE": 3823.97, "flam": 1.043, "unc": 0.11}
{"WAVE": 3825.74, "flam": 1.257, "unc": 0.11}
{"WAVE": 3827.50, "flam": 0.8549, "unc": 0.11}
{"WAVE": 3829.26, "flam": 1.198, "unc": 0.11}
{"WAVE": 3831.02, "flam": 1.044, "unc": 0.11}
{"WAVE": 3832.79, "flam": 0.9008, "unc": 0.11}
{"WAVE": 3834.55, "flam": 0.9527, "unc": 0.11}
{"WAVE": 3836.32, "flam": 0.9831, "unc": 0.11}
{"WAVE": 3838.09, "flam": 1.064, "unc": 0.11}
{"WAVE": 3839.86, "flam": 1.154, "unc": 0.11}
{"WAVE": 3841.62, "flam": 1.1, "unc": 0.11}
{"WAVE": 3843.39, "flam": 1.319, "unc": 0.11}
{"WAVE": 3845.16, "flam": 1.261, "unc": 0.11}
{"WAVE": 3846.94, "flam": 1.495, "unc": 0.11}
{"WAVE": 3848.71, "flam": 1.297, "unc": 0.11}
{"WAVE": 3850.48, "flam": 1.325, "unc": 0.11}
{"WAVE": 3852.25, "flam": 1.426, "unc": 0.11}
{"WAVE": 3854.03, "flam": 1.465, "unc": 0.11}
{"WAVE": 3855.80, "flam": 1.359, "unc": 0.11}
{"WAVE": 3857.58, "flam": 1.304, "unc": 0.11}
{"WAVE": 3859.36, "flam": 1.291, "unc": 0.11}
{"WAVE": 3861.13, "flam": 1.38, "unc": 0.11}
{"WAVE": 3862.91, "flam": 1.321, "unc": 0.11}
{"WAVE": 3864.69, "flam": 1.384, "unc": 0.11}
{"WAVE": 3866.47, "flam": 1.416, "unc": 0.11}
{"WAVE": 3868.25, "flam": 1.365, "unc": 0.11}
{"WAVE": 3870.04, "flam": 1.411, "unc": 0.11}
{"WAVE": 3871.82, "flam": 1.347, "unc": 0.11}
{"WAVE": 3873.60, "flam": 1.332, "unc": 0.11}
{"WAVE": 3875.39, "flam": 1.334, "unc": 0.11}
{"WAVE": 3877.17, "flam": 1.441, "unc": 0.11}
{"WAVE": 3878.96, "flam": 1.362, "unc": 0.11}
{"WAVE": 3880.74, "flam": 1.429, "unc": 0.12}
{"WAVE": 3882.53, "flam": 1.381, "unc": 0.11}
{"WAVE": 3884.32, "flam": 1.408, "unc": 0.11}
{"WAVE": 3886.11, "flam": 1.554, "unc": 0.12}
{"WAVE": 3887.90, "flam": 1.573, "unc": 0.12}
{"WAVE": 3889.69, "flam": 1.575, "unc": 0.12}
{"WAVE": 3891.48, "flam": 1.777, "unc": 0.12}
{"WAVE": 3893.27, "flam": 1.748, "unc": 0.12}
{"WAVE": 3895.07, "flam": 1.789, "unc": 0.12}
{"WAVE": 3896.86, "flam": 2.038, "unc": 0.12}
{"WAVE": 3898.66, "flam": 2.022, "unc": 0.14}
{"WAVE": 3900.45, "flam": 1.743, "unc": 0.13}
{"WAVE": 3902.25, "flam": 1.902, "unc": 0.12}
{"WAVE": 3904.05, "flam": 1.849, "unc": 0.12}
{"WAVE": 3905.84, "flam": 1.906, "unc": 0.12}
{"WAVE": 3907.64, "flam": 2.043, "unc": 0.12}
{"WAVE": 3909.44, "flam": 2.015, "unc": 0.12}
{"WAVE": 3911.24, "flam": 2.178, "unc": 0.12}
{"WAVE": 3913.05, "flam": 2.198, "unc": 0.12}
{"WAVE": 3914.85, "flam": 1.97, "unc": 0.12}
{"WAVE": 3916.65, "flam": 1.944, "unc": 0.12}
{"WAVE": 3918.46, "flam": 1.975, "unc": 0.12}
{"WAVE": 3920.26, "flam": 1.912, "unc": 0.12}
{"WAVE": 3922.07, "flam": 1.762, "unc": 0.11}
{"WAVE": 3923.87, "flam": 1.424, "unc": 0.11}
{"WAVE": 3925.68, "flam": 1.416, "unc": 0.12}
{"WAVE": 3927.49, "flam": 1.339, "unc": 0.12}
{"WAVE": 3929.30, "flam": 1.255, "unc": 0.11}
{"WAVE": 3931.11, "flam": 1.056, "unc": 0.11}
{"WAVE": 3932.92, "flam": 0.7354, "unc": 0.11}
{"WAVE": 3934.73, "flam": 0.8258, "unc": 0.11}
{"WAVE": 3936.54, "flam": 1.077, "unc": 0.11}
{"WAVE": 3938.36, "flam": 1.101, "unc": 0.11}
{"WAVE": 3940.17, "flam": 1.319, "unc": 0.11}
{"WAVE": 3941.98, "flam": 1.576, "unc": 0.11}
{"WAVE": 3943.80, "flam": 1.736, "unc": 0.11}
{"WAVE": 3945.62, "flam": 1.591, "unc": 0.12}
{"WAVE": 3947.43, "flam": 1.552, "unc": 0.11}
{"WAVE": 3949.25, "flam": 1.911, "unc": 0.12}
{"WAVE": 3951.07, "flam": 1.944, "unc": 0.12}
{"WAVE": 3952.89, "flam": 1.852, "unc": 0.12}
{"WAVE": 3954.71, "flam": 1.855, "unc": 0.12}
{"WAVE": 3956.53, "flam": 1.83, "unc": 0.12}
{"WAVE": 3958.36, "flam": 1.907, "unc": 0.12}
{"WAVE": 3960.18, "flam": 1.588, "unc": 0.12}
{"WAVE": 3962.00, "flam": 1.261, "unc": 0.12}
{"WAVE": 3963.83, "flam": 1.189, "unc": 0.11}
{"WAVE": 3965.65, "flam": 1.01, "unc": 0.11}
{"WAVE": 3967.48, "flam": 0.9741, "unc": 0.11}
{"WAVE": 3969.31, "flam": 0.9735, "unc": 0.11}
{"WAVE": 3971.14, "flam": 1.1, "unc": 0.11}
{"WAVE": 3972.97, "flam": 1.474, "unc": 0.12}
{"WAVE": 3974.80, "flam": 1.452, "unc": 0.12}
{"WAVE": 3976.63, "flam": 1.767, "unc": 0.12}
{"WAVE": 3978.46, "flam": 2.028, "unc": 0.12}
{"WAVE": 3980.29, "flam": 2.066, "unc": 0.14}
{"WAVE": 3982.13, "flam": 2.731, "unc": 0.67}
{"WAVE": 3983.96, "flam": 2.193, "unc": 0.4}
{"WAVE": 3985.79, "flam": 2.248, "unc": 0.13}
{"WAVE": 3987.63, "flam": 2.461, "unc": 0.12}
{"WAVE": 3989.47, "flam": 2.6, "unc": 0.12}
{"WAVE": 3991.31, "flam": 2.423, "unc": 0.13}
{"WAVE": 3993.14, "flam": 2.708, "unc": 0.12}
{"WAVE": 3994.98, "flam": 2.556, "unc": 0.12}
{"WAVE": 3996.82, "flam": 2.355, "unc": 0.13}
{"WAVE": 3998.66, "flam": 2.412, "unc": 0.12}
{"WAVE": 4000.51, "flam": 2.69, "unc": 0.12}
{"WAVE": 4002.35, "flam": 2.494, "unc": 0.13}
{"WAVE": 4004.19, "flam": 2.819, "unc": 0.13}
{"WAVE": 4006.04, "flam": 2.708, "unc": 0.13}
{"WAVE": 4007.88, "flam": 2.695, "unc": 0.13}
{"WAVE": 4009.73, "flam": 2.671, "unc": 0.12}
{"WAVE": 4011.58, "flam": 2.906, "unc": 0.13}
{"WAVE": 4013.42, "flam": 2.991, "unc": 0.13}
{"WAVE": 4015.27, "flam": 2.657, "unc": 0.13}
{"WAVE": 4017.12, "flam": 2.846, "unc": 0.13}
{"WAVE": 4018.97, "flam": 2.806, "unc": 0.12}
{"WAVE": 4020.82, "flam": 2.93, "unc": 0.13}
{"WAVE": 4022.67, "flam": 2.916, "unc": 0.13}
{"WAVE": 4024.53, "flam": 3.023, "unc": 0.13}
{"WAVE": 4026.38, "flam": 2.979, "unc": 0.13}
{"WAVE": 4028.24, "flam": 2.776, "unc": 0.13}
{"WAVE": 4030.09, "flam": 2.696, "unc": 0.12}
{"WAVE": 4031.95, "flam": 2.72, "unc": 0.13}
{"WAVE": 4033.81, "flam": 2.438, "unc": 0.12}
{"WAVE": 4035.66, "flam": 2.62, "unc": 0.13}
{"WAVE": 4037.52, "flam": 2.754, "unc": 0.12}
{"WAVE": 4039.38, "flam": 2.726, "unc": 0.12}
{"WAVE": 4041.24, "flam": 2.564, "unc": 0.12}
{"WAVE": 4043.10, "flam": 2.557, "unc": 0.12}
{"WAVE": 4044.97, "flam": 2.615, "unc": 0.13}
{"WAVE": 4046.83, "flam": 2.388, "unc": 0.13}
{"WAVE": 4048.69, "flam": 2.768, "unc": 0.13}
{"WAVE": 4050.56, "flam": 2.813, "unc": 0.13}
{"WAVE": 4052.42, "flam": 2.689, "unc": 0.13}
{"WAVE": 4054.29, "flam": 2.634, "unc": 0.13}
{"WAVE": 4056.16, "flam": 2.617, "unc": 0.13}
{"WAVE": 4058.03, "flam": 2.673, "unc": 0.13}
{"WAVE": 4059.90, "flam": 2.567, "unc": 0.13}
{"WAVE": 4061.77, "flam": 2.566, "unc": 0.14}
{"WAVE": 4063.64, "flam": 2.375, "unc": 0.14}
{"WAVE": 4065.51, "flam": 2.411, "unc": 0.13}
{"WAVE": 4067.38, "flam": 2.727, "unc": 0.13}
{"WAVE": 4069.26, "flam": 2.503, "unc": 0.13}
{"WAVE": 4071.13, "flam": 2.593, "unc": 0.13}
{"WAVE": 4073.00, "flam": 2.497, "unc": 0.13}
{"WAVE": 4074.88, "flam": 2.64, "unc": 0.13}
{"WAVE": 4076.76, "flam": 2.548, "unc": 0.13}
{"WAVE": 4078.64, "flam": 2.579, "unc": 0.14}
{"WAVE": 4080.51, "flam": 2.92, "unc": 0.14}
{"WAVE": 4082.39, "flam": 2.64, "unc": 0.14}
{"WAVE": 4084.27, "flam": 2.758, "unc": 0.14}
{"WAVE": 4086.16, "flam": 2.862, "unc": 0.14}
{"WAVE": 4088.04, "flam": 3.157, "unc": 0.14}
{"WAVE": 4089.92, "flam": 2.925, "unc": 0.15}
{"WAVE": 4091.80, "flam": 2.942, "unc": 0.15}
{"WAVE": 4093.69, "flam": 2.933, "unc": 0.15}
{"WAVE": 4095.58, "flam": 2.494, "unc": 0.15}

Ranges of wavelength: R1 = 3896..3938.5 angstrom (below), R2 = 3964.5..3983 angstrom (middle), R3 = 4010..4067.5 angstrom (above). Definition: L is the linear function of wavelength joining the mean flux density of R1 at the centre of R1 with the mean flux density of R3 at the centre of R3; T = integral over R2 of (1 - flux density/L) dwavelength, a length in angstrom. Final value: 5.2 angstrom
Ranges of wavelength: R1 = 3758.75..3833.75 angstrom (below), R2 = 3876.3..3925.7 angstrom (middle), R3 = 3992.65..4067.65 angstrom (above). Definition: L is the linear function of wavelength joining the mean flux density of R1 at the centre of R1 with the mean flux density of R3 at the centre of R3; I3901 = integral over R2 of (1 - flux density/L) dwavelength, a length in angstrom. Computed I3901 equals 6.50 angstrom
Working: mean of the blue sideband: 1.51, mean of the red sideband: 2.68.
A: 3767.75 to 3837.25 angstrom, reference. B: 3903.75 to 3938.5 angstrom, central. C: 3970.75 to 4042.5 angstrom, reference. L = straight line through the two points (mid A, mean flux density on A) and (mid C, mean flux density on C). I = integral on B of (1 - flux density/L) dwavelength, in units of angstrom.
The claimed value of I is 7.8 angstrom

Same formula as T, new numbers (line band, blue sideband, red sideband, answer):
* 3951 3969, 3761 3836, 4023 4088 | 5.83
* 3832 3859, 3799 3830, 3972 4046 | 6.19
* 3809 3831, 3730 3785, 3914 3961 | 3.47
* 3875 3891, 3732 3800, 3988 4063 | 4.53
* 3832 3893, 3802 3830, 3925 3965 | 3.28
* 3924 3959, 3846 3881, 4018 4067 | 8.77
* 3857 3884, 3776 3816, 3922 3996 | 4.62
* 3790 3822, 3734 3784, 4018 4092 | 3.64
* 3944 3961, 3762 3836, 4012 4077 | 3.45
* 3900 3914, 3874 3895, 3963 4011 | -2.88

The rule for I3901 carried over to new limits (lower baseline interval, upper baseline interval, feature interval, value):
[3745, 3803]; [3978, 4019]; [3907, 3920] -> 0.9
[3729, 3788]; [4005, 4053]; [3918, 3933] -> 5.4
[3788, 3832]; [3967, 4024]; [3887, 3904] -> 0.5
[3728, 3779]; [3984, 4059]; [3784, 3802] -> 0.7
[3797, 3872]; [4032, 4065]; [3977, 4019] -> -4.4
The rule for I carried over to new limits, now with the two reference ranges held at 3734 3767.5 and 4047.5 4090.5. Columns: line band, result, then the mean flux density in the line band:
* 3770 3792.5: -3.2 angstrom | 1.72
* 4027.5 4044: -0.7 angstrom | 2.65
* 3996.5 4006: -0.7 angstrom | 2.58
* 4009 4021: -1.8 angstrom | 2.83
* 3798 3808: -0.1 angstrom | 1.62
